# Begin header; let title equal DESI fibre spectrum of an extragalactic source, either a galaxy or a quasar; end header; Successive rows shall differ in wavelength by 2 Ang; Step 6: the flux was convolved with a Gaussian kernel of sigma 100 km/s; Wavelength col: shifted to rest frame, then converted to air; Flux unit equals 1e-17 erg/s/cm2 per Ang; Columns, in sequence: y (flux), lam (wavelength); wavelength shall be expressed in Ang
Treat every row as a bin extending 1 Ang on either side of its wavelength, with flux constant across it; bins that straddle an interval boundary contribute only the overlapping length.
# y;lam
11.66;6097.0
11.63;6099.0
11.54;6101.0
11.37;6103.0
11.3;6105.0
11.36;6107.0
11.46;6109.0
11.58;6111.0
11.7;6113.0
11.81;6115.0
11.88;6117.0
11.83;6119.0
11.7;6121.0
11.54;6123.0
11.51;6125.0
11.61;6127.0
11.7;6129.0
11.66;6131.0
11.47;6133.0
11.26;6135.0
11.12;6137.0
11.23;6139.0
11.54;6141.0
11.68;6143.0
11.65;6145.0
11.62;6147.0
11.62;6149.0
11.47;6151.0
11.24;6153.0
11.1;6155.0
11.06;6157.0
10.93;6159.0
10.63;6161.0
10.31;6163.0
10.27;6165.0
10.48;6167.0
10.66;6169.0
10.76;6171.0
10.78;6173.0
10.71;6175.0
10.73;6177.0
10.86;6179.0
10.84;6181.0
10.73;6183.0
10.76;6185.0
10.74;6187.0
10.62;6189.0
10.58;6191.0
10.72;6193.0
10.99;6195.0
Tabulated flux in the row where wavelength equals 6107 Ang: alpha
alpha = 11.36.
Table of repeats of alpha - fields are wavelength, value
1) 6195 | 10.99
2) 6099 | 11.63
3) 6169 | 10.66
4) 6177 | 10.73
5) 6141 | 11.54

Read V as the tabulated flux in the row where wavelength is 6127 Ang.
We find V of 11.61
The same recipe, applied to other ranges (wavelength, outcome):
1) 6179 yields 10.86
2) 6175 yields 10.71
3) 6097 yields 11.66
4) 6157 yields 11.06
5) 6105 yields 11.3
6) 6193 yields 10.72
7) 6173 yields 10.78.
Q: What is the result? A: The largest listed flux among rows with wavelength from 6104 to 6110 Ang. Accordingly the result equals 11.46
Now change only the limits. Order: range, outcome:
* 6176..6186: 10.86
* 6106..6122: 11.88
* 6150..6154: 11.47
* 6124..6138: 11.7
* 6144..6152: 11.65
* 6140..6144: 11.68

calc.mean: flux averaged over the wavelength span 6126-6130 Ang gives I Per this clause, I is 11.7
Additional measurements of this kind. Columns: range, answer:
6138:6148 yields 11.5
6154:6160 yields 11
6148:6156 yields 11.4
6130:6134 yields 11.6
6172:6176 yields 10.7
